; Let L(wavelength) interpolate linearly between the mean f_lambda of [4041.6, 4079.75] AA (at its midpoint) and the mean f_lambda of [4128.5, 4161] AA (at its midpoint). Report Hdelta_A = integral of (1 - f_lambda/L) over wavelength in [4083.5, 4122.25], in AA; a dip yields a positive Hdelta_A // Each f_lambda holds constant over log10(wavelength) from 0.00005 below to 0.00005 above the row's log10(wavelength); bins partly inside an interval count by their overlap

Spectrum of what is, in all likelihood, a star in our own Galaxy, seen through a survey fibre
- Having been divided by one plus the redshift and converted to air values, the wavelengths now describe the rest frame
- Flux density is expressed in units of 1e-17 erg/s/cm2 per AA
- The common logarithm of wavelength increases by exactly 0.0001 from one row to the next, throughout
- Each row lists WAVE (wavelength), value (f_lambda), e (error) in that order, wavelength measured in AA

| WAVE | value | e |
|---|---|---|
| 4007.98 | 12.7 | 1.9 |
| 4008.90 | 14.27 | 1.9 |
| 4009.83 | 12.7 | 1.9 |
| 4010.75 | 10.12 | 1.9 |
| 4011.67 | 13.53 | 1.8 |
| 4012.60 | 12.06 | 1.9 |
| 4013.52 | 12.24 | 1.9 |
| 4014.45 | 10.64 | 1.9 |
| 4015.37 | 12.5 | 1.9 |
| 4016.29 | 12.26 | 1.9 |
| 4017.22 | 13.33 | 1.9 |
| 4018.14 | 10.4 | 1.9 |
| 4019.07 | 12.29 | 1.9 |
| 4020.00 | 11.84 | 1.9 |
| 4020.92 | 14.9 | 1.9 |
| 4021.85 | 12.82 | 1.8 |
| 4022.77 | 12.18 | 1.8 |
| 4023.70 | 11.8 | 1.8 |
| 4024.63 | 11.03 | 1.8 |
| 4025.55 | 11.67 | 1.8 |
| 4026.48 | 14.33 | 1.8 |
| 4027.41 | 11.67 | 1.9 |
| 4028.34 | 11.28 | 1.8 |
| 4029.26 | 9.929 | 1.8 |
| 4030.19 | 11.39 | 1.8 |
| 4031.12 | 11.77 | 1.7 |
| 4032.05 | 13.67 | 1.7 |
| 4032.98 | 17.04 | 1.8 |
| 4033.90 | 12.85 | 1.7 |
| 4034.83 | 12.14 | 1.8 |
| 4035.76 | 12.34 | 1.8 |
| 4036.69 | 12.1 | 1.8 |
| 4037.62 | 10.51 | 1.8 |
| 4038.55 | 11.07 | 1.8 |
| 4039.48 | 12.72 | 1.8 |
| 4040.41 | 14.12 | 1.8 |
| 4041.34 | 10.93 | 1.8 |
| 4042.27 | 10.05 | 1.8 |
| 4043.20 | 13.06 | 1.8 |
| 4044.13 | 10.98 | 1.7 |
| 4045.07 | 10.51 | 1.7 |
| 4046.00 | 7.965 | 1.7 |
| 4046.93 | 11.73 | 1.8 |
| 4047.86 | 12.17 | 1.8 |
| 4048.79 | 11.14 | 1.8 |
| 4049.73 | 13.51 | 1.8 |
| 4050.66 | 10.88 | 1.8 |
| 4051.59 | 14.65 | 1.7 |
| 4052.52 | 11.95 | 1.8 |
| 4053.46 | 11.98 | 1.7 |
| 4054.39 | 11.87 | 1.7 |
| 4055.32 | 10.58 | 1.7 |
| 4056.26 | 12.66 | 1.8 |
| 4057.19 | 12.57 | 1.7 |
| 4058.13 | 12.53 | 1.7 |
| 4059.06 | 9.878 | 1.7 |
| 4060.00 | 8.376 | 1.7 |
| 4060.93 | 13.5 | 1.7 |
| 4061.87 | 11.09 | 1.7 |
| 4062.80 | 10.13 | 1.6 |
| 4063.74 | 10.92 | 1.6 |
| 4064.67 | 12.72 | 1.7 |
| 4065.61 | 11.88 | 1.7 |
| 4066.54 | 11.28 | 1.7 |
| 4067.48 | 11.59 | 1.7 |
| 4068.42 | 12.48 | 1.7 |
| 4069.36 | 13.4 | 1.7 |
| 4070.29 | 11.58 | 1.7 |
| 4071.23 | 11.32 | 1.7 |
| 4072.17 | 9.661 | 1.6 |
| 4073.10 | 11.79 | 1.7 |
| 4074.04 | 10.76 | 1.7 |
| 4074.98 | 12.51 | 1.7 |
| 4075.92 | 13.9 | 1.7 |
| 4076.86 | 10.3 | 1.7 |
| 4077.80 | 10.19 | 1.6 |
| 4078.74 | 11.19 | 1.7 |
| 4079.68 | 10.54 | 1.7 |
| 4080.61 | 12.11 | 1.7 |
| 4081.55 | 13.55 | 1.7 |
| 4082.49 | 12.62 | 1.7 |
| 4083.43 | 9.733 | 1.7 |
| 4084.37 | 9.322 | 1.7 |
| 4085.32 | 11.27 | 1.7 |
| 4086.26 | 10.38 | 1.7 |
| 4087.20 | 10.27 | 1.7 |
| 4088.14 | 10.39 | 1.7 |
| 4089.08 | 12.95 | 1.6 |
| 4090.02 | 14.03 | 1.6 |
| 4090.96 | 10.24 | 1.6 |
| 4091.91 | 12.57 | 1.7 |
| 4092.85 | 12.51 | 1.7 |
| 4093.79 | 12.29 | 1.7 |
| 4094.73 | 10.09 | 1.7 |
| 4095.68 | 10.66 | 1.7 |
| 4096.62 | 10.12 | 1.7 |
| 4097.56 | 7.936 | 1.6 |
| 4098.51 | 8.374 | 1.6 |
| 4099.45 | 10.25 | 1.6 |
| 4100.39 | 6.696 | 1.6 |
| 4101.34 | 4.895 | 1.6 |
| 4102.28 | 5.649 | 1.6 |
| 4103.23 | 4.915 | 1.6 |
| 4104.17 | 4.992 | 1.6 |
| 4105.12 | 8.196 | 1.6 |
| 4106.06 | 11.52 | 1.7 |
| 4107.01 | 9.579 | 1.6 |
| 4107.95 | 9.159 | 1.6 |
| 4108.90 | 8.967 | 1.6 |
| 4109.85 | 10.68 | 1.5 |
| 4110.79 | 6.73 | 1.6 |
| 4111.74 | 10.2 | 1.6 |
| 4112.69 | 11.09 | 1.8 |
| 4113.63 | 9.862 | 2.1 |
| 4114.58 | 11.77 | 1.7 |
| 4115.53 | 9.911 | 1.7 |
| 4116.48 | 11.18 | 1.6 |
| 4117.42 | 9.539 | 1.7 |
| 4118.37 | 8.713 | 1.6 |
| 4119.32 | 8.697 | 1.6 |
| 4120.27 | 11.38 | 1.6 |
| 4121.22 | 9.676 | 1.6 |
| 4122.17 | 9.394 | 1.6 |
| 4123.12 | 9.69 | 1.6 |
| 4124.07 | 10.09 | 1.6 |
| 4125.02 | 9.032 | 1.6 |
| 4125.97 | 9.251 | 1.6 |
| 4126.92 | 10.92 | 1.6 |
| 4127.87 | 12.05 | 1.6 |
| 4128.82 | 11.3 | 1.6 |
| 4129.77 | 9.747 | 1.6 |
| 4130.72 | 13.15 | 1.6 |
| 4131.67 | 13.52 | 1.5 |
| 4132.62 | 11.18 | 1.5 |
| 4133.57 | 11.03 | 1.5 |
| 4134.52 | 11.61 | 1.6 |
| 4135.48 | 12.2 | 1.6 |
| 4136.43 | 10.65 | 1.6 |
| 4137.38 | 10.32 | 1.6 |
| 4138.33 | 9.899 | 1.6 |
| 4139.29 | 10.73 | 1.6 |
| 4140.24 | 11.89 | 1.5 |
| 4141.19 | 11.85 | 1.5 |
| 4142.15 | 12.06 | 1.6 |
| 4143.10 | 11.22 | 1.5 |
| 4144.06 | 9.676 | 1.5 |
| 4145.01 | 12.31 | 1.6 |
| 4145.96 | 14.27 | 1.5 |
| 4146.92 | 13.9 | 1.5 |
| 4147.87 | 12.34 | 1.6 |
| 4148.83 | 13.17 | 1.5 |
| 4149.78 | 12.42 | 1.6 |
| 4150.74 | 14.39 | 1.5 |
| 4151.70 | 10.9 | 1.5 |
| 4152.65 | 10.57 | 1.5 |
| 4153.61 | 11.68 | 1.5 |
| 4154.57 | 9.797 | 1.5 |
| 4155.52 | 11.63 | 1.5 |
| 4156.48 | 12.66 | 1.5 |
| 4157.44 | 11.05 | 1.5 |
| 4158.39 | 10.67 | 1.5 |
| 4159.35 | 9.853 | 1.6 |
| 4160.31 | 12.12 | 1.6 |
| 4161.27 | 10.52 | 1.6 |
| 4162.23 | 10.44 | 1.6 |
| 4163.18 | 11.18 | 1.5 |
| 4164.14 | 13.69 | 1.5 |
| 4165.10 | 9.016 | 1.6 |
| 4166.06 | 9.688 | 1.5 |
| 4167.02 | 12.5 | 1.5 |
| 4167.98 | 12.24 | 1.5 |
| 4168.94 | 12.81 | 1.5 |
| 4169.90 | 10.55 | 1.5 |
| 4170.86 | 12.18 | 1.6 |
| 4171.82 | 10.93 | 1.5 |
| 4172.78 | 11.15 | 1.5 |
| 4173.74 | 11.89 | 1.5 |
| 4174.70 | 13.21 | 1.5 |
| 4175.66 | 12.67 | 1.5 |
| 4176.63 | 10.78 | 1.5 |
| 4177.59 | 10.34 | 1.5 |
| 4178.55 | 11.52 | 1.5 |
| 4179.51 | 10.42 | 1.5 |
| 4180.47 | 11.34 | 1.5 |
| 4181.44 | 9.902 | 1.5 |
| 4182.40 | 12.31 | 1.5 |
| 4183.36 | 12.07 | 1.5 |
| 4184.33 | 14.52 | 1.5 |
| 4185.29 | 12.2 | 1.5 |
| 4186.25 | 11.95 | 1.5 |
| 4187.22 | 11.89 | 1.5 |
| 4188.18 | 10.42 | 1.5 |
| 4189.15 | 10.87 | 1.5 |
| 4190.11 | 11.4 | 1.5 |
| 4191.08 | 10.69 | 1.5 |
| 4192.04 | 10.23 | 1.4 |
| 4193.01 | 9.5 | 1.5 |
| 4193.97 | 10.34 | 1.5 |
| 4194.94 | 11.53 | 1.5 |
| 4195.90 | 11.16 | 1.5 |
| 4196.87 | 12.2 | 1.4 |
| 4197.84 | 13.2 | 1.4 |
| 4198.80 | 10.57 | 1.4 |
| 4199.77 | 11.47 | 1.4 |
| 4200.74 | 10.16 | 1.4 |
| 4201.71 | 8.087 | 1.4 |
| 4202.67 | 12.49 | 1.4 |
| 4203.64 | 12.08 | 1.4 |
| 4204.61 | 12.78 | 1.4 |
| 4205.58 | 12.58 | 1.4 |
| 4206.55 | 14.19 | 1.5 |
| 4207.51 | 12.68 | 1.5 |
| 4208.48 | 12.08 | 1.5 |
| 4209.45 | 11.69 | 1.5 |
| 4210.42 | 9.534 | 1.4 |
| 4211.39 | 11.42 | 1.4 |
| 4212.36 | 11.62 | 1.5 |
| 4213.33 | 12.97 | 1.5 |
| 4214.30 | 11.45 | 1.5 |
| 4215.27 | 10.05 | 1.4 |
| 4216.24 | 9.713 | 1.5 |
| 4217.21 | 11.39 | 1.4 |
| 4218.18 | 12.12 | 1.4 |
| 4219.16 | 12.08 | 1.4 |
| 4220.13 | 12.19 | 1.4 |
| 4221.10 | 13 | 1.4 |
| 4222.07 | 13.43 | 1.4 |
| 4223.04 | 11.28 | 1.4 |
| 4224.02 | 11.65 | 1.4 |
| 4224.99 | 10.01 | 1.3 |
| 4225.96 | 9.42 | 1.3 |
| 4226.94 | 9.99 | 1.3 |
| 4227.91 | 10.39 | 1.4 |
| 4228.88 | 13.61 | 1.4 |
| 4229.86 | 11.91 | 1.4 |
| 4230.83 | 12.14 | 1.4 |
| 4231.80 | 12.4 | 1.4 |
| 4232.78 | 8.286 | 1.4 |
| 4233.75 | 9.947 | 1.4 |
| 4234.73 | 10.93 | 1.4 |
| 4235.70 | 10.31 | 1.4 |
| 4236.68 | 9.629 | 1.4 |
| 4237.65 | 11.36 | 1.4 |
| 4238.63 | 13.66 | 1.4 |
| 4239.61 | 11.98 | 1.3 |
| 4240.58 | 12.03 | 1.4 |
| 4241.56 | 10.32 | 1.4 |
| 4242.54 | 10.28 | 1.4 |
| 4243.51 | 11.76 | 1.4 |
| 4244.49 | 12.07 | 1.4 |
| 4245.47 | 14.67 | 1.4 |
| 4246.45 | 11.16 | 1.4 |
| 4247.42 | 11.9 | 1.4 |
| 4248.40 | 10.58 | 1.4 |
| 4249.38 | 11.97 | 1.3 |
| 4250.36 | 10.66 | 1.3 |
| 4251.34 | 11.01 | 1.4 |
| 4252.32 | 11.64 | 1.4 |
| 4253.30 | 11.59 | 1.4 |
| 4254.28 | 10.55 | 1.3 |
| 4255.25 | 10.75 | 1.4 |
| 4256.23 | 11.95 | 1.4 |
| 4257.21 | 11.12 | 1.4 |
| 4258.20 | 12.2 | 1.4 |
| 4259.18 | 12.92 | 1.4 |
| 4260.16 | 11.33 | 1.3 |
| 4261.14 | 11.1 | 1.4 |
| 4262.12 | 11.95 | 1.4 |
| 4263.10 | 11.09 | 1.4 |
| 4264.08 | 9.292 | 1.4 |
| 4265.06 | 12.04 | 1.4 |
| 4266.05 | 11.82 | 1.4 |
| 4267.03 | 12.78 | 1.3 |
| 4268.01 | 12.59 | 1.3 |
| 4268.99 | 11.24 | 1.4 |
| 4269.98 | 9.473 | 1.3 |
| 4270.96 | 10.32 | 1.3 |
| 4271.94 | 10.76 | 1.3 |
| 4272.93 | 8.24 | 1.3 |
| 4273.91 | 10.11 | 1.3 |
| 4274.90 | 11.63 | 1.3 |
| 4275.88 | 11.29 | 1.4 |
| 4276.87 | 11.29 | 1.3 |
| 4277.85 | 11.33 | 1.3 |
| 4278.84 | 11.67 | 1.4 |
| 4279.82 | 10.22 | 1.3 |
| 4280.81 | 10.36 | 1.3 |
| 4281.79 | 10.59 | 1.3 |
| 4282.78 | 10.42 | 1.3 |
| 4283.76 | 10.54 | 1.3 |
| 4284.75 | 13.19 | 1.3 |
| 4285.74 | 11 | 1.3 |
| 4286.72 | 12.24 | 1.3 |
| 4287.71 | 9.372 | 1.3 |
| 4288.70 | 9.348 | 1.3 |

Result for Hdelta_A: 6.3 AA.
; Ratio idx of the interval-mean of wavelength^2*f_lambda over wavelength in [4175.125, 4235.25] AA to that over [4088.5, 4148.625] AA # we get 1.15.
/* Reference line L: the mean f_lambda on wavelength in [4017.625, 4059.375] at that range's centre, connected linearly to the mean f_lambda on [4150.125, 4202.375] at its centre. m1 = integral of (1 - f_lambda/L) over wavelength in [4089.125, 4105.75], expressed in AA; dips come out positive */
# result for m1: 3.6 AA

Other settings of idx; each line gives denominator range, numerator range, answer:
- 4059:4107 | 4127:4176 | 1.14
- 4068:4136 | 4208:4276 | 1.16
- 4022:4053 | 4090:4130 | 0.83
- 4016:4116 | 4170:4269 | 1.11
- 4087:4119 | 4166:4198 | 1.24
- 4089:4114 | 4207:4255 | 1.29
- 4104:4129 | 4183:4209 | 1.23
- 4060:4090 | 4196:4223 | 1.09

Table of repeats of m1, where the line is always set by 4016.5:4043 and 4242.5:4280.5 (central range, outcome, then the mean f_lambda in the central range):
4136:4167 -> 0.7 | 11.5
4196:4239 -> 0.1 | 11.4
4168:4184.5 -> 0.0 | 11.6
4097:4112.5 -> 5.0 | 8.11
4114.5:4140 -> 2.6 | 10.6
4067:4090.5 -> 1.0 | 11.5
